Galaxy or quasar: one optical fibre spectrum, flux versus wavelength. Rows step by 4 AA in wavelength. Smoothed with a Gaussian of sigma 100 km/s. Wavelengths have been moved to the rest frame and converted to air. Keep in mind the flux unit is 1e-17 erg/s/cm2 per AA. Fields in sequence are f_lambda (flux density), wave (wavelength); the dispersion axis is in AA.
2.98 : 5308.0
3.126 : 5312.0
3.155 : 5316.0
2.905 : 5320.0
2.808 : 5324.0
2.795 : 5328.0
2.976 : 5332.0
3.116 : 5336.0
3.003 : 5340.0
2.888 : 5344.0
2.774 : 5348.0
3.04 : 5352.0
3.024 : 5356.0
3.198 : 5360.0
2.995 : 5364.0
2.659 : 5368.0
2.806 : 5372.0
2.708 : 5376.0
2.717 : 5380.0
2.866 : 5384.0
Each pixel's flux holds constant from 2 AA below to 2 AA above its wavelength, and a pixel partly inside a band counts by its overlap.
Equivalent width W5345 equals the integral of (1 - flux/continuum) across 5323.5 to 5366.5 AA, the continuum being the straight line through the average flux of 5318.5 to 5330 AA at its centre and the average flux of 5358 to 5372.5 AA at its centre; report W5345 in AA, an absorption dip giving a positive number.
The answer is -1.3 AA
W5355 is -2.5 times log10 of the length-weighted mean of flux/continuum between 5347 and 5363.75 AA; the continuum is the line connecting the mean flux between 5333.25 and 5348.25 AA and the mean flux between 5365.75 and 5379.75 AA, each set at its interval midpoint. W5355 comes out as -0.06 mag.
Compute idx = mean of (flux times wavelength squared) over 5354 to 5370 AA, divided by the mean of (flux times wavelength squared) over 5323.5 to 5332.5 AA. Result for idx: 1.1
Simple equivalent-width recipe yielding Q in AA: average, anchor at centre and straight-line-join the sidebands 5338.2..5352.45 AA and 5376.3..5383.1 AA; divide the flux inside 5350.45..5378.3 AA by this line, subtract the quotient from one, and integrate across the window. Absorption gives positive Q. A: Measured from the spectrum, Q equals -1.0 AA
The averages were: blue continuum 2.91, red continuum 2.74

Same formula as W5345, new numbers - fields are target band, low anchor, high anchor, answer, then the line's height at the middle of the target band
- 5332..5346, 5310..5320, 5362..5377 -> -0.16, 2.96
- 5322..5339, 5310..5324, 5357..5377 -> 0.34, 2.99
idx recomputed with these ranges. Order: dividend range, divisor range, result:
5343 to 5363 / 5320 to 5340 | 1.03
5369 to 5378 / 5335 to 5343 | 0.92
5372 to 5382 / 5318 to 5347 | 0.95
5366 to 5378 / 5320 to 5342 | 0.94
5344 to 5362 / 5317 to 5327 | 1.05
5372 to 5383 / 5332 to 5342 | 0.92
